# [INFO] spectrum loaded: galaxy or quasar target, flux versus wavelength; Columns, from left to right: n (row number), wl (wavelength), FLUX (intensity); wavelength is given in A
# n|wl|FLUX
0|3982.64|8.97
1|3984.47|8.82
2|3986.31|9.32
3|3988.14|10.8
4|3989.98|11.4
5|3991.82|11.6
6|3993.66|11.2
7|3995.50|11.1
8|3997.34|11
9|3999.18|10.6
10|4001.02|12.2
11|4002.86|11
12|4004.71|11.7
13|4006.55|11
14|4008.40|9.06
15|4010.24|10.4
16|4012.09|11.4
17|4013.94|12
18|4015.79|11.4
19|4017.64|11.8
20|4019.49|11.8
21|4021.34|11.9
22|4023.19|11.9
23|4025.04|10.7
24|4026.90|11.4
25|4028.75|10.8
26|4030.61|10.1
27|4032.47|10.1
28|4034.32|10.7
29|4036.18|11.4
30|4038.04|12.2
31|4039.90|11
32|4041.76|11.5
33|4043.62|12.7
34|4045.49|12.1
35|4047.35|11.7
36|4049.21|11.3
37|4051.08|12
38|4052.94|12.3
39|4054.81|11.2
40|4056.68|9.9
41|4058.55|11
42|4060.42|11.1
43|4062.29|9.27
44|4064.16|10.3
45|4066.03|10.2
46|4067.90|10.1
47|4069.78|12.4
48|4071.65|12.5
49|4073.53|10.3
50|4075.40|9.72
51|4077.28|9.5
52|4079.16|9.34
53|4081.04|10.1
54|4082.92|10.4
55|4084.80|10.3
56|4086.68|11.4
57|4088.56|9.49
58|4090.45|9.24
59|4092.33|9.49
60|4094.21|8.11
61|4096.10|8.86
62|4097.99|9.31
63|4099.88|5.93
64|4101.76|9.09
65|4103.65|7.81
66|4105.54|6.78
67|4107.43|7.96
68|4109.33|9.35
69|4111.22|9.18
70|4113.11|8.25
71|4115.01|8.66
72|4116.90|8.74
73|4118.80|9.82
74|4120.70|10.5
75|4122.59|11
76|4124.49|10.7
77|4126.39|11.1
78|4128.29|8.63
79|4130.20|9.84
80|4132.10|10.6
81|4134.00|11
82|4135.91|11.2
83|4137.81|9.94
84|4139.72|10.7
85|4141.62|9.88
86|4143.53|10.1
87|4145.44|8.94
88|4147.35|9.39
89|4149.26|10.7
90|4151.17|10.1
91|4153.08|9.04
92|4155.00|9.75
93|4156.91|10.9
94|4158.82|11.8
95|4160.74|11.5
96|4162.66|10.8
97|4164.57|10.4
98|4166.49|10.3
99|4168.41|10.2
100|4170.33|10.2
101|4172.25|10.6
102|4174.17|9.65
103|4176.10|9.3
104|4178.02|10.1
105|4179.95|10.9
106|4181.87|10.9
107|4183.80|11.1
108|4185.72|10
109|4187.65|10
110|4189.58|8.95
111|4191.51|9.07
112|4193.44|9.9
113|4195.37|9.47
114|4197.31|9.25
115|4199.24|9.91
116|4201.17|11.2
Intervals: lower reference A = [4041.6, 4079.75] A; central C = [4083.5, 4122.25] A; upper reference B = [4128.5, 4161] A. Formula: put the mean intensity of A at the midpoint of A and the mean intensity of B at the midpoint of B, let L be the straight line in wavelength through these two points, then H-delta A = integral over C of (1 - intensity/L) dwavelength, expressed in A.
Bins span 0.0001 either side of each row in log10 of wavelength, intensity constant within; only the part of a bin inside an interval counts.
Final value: 6.0 A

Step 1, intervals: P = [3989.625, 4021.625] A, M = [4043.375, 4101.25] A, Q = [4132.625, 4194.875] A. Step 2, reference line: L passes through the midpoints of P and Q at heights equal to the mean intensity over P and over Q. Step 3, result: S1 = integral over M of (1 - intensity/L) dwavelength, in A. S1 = 2.6 A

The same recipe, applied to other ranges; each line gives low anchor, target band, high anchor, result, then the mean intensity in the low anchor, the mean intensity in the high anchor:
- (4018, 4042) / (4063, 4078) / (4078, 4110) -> -1.3 A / 11.2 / 8.99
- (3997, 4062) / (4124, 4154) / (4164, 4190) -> 1.1 A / 11.3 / 10.2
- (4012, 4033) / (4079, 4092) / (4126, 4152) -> 0.7 A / 11.3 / 10.1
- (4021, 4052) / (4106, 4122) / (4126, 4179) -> 2.4 A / 11.4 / 10.2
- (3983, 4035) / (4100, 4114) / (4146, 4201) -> 3.0 A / 11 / 10.2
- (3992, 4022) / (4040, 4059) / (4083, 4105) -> -2.6 A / 11.2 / 9.02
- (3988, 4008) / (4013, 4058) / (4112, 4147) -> -2.4 A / 11.2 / 9.96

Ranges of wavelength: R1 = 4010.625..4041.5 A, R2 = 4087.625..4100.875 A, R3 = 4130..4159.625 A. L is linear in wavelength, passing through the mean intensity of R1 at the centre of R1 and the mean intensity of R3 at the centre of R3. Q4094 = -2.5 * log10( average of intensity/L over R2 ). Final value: 0.23 mag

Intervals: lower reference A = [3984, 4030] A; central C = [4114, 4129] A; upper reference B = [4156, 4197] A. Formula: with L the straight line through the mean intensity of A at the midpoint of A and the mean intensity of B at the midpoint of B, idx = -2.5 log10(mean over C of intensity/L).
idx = 0.066 mag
